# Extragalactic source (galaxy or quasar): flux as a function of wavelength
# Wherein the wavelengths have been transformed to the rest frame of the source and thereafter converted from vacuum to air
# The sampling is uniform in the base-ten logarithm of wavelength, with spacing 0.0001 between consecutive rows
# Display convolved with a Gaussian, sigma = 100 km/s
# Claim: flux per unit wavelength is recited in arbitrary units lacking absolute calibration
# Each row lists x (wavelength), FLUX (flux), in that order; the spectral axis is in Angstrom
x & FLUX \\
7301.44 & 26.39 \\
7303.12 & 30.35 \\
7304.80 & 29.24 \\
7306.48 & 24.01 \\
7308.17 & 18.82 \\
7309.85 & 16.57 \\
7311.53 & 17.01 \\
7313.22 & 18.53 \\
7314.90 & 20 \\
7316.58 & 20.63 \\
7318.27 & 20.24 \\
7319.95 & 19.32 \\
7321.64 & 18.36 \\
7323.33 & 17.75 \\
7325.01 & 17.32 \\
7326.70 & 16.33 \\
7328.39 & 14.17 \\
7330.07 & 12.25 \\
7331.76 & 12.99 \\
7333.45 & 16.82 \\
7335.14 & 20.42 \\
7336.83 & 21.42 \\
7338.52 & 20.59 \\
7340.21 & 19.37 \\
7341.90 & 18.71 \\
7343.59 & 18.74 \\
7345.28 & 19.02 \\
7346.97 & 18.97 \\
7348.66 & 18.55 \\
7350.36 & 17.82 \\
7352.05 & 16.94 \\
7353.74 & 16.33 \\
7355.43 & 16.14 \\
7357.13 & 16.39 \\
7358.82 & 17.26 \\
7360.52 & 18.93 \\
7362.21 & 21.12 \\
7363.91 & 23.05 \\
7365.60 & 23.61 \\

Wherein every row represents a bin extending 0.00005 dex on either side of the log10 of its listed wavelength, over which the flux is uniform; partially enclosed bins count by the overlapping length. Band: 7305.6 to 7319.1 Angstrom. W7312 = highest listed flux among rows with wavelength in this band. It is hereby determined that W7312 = 24.01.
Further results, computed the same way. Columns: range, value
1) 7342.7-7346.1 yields 19.02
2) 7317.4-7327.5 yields 20.24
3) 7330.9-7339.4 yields 21.42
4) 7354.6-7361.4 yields 18.93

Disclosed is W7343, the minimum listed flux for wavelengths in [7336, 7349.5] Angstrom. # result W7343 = 18.55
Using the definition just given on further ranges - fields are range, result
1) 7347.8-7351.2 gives 17.82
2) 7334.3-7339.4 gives 20.42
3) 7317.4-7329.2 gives 14.17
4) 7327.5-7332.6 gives 12.25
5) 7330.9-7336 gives 12.99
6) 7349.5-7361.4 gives 16.14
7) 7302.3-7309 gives 18.82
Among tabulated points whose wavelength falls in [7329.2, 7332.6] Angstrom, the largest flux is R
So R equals 12.99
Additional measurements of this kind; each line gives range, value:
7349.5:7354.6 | 17.82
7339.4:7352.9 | 19.37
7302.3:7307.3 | 30.35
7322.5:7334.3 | 17.75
